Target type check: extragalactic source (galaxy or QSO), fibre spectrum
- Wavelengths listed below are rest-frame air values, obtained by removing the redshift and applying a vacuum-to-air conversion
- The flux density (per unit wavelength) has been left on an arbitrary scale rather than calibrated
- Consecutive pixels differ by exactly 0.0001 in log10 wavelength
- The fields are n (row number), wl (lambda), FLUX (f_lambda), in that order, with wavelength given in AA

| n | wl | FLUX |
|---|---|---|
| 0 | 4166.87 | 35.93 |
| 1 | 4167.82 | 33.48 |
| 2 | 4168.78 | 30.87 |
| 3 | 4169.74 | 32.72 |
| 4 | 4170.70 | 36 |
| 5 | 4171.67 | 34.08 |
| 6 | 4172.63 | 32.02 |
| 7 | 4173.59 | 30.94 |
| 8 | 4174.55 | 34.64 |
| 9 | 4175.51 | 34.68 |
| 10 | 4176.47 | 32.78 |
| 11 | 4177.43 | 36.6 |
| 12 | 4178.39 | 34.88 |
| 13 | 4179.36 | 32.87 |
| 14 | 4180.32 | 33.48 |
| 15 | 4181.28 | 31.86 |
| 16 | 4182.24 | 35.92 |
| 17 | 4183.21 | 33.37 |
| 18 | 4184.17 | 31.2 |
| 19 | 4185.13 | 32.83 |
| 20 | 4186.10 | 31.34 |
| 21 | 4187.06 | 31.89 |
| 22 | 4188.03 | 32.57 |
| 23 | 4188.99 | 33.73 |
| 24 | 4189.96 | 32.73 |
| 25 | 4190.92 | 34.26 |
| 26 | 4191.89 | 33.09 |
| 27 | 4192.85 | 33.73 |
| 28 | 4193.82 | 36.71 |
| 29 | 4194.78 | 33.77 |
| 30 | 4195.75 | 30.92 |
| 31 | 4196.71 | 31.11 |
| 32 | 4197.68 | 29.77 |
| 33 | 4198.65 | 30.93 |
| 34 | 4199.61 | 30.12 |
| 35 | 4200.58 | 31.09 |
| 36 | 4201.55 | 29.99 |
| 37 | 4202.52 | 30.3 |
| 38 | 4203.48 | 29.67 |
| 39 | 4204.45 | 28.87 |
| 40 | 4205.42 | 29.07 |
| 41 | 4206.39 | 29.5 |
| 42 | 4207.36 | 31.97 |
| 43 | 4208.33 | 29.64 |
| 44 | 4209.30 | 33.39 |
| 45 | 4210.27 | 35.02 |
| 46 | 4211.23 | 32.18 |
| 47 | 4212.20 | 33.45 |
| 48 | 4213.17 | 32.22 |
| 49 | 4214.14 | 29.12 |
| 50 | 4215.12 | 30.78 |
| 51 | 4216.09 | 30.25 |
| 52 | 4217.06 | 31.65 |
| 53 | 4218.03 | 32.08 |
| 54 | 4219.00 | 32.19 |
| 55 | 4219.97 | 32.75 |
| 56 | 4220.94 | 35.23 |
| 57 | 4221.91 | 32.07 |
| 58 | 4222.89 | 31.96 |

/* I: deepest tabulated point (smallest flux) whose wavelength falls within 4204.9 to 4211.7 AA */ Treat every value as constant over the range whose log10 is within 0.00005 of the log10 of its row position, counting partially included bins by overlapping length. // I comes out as 29.07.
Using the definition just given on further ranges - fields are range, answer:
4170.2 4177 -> 30.94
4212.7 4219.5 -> 29.12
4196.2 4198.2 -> 29.77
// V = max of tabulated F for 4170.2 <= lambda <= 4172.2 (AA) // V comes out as 36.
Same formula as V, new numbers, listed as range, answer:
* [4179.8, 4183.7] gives 35.92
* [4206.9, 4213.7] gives 35.02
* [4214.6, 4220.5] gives 32.75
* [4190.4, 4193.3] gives 34.26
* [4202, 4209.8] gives 33.39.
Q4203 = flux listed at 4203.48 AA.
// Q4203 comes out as 29.67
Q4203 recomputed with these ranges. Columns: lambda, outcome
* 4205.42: 29.07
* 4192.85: 33.73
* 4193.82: 36.71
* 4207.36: 31.97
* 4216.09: 30.25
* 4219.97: 32.75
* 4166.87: 35.93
